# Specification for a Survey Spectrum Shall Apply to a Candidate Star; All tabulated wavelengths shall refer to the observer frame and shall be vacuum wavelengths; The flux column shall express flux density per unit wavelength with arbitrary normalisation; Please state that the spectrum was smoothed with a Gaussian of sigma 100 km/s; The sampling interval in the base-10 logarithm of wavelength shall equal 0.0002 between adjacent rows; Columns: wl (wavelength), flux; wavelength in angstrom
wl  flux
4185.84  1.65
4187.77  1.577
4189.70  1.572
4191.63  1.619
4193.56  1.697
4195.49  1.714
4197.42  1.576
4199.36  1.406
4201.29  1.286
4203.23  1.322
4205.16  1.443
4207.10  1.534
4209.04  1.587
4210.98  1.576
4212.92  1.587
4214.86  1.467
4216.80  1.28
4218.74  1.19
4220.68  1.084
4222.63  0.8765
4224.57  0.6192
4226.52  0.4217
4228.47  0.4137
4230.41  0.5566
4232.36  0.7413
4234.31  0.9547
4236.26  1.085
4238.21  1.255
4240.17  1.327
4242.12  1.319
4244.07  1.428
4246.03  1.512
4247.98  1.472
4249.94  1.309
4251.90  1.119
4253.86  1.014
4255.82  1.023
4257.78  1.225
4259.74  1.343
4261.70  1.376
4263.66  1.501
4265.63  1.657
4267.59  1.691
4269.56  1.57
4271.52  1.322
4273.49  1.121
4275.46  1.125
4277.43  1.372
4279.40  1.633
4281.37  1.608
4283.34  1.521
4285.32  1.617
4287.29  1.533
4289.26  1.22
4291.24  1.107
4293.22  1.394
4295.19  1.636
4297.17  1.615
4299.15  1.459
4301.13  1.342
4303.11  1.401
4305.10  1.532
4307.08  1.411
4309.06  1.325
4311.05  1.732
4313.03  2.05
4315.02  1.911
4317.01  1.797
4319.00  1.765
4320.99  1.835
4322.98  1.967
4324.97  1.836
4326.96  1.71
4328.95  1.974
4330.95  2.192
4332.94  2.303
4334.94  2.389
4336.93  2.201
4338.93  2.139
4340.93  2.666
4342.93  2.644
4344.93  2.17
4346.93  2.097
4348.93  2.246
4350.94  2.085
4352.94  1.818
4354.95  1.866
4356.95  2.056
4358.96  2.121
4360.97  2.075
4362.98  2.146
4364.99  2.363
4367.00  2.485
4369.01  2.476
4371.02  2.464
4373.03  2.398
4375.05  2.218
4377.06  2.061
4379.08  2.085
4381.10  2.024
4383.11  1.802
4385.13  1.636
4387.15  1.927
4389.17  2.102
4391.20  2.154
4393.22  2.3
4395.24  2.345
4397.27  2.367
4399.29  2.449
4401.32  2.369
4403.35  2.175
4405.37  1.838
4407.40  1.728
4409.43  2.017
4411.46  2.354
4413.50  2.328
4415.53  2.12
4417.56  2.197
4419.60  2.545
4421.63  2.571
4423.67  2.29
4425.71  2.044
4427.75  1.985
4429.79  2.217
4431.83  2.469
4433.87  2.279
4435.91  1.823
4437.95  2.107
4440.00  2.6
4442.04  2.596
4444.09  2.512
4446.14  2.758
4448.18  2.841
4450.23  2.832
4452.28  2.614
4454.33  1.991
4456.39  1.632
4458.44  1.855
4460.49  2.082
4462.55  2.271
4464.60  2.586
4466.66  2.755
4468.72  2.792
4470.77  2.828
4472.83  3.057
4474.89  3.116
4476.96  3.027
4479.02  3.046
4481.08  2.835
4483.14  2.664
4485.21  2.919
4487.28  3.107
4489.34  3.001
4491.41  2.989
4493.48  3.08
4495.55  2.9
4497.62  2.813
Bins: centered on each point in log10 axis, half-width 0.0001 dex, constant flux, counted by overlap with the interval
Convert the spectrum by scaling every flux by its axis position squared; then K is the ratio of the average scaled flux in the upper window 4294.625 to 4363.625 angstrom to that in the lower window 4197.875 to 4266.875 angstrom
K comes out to 1.7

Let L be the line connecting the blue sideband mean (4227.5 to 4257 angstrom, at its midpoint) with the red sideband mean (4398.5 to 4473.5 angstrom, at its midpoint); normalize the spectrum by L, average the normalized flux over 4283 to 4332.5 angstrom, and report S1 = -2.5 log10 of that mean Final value -0.08 mag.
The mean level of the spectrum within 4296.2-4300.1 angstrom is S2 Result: 1.54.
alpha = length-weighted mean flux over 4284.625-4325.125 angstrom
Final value 1.59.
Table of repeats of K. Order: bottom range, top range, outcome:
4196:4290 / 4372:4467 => 1.90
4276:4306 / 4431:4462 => 1.71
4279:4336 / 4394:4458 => 1.43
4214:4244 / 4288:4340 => 1.84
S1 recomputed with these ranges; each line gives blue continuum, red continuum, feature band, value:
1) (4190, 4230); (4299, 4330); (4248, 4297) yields 0.11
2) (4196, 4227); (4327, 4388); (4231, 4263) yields 0.23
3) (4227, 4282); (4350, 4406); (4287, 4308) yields 0.10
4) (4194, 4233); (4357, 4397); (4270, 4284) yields 0.13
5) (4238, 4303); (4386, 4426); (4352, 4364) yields -0.05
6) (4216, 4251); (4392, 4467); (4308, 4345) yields -0.23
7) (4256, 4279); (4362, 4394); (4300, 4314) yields 0.09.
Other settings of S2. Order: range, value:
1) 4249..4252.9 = 1.21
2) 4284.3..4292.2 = 1.37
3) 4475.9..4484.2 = 2.89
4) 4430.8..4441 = 2.26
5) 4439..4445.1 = 2.57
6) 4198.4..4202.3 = 1.35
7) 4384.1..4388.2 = 1.78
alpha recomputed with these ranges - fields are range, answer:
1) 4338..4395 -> 2.17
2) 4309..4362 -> 2.05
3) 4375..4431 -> 2.15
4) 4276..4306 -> 1.46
